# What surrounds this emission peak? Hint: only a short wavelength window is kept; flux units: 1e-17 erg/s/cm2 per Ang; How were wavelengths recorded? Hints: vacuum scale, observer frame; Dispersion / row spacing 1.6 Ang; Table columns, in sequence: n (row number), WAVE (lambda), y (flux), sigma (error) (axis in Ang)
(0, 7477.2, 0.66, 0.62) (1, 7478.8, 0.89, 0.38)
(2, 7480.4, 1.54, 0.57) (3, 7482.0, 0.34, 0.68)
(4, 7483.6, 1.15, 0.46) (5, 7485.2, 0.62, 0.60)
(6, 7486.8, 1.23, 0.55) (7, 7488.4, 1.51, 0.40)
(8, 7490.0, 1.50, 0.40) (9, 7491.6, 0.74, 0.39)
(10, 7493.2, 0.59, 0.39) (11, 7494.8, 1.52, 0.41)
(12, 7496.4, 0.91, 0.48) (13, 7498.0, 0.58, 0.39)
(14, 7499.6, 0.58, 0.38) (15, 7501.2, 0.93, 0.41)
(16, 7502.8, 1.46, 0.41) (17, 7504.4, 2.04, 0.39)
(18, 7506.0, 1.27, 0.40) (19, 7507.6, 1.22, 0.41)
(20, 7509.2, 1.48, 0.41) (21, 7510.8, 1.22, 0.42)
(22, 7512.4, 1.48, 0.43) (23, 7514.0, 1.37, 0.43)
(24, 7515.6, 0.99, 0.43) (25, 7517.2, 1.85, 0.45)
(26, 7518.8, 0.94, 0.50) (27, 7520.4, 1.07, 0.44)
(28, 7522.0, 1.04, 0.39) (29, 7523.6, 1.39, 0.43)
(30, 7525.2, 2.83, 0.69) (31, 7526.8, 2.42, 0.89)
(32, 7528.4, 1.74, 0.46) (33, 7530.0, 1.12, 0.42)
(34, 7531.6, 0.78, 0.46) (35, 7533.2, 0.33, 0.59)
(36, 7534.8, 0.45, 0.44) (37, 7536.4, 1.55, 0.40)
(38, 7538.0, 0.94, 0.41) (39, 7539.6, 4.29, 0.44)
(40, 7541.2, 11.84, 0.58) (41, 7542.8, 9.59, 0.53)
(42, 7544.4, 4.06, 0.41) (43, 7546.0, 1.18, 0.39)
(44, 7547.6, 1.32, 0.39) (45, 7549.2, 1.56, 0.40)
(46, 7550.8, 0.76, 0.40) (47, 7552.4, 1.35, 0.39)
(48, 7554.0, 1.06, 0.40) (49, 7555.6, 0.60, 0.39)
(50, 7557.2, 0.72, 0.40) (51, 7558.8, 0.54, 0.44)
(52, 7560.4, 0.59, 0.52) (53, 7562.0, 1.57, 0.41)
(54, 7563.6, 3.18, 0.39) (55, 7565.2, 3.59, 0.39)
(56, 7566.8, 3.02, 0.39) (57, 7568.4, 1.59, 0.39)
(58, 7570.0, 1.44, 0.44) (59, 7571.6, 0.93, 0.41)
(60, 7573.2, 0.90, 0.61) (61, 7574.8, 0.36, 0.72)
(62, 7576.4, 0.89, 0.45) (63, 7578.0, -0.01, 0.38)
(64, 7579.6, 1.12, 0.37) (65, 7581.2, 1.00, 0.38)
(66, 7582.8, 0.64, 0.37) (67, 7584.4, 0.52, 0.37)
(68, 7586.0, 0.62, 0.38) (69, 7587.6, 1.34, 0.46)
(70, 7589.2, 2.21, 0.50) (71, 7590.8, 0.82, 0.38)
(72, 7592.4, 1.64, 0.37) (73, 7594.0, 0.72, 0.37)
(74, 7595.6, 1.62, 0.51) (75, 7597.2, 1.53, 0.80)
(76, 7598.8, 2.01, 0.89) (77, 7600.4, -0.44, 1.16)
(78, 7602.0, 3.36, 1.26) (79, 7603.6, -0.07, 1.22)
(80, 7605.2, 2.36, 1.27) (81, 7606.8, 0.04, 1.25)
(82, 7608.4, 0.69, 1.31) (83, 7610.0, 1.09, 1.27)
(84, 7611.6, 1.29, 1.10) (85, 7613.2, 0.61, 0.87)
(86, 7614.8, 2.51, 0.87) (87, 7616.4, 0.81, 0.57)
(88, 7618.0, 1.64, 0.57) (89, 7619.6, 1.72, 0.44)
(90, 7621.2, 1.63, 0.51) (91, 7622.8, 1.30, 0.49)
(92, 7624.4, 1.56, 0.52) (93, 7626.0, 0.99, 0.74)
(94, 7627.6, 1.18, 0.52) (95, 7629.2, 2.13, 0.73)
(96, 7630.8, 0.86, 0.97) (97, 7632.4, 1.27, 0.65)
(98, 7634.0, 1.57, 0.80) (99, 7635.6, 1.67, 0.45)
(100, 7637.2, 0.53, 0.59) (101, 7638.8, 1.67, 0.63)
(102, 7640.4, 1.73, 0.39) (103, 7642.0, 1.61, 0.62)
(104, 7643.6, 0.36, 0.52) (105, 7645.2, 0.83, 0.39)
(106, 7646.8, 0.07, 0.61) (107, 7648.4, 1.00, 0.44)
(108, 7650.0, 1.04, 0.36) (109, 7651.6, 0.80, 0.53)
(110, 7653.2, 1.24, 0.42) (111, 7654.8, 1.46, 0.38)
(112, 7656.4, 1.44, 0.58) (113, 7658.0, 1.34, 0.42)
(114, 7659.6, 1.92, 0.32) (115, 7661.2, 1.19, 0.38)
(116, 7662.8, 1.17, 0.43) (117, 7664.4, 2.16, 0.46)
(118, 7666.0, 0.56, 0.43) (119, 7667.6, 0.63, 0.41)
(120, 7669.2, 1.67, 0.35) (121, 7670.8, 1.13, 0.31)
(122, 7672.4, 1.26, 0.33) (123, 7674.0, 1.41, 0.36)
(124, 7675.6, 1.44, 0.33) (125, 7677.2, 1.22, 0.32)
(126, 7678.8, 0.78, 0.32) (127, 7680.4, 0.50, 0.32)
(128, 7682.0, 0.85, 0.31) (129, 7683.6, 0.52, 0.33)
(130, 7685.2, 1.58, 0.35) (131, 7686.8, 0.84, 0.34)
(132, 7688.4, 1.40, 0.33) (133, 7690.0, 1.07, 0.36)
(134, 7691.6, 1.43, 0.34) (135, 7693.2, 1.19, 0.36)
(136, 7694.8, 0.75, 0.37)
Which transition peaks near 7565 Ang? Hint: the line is [N II]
